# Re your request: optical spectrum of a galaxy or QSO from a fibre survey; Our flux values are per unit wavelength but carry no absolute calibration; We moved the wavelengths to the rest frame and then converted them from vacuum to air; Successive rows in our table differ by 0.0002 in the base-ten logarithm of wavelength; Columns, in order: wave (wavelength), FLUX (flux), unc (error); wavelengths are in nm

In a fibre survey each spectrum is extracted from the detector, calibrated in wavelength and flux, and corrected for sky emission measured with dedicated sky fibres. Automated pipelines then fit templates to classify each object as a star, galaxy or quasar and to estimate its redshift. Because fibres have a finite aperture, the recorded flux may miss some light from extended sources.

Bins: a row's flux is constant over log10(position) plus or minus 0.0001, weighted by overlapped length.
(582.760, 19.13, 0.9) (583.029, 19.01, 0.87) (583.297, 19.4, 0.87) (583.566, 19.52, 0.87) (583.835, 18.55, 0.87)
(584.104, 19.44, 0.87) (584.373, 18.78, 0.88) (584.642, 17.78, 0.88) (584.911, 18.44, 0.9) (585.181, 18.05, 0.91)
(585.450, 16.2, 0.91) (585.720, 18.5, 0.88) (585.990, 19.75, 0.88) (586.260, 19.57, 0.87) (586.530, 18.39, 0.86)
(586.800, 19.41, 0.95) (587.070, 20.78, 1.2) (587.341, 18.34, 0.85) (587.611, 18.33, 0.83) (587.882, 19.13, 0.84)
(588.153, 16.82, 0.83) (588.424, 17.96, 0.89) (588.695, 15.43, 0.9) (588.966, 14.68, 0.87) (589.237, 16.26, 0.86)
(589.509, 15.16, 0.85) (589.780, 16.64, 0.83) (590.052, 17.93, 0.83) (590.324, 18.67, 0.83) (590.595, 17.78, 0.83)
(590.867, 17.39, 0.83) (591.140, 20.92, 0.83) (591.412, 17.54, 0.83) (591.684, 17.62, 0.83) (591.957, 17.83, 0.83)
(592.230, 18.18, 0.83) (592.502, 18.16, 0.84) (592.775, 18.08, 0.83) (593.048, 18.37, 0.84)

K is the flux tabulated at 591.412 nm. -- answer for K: 17.54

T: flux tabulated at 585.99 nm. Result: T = 19.75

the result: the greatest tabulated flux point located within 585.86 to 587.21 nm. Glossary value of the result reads 20.78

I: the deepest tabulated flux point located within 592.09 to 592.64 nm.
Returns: 18.16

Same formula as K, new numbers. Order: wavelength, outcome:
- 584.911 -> 18.44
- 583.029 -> 19.01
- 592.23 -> 18.18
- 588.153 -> 16.82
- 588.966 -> 14.68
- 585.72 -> 18.5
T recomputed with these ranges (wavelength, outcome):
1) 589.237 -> 16.26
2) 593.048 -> 18.37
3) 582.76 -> 19.13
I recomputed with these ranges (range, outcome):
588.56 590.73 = 14.68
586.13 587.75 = 18.33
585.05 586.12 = 16.2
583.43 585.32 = 17.78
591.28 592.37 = 17.54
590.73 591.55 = 17.39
